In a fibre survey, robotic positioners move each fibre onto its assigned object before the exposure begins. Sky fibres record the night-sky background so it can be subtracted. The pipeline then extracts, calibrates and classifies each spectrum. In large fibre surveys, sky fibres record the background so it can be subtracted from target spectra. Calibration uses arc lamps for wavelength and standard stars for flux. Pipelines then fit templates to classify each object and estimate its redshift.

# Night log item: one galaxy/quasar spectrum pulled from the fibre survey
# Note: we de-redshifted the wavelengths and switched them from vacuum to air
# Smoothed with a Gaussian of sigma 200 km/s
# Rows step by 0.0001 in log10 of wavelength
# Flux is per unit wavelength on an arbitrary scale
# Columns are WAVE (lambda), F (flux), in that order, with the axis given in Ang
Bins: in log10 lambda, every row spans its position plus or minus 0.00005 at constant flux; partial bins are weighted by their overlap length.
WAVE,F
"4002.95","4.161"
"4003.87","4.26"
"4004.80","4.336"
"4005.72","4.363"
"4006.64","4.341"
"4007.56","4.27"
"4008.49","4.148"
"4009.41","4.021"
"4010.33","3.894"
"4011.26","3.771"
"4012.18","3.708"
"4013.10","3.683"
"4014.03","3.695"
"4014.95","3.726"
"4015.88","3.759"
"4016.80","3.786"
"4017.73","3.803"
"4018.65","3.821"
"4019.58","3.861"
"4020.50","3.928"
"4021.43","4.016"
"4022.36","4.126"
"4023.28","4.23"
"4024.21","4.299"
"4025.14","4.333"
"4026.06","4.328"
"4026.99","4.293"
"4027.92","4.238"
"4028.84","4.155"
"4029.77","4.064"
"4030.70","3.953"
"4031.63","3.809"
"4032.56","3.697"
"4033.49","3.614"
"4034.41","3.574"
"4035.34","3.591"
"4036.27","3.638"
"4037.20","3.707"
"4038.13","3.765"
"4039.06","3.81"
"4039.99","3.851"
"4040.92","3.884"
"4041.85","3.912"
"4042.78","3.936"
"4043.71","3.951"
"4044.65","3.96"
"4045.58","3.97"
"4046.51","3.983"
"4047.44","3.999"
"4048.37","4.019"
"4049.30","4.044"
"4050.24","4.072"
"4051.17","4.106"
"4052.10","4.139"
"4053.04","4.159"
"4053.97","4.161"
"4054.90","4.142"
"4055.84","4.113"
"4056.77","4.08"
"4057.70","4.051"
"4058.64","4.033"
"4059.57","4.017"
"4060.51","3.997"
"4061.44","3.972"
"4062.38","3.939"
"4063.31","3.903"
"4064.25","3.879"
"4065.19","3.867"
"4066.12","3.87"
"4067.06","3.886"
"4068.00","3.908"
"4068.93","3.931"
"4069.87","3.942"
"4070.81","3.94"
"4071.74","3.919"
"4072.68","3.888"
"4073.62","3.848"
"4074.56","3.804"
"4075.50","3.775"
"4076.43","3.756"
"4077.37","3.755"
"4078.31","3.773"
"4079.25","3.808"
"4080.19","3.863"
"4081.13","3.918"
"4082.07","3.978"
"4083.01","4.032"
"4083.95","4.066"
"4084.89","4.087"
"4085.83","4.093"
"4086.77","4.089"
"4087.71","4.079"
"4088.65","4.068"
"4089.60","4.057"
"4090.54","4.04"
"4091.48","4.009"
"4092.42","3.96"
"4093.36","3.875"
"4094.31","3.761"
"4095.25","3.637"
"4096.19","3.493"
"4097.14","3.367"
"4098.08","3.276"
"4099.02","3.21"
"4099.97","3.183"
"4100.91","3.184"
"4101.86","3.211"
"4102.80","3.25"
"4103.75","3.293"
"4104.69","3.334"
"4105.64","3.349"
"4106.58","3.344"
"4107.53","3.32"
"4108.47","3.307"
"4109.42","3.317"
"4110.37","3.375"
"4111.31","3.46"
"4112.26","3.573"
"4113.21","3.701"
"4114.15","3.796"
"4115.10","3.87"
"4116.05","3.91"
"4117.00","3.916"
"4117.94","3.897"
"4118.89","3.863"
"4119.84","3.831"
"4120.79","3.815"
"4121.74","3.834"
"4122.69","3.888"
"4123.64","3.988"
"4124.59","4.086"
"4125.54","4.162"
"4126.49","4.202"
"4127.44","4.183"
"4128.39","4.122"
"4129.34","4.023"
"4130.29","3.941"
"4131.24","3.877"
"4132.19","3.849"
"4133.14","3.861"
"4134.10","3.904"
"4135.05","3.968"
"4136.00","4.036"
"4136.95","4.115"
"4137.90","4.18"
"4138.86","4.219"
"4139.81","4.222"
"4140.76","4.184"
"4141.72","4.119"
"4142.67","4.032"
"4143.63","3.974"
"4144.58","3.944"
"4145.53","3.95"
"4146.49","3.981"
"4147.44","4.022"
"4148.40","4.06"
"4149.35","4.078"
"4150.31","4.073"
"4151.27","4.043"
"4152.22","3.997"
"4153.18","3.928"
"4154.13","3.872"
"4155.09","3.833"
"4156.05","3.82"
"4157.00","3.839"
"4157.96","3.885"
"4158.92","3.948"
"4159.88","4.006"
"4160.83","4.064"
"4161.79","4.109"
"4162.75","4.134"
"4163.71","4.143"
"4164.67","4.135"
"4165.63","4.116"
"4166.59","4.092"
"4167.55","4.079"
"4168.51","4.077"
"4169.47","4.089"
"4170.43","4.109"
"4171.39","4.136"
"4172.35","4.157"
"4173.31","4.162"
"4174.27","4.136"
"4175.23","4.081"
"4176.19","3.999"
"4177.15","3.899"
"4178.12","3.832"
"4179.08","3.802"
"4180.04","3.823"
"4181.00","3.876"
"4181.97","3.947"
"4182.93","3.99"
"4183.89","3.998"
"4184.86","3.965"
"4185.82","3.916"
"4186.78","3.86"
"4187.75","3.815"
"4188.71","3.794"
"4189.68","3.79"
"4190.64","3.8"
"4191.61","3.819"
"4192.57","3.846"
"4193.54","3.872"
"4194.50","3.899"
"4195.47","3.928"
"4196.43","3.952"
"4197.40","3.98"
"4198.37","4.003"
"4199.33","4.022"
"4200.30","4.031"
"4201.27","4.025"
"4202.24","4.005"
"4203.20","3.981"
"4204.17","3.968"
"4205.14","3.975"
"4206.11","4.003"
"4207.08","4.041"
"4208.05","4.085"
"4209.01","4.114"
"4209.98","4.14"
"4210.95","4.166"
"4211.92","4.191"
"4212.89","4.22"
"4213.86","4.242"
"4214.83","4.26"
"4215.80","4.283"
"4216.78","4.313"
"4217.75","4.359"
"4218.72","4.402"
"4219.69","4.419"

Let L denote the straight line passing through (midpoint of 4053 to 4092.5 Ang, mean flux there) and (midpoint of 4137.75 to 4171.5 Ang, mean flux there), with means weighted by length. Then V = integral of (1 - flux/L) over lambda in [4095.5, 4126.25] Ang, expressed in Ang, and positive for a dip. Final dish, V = 3.2 Ang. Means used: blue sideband 3.96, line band 3.58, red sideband 4.04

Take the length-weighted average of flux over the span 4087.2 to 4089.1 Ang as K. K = 4.08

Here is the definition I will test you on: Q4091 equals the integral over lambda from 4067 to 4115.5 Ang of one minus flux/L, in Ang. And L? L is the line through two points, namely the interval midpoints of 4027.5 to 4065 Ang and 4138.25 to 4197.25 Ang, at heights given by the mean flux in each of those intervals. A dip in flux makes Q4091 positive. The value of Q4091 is 3.1 Ang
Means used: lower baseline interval 3.95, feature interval 3.7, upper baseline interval 3.99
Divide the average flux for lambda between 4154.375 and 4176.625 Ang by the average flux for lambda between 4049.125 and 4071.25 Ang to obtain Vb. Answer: 1.0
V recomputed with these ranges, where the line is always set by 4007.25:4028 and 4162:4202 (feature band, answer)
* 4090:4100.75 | 1.00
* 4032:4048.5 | 0.66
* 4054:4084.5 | 0.38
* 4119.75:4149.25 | -0.31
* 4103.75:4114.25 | 1.47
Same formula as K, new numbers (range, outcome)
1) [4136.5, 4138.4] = 4.14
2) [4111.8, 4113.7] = 3.65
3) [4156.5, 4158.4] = 3.87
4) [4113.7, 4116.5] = 3.85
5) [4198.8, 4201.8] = 4.02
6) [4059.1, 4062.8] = 3.98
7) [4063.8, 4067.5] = 3.87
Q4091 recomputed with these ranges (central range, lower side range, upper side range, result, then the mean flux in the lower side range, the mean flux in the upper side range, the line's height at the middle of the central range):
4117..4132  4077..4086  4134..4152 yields 0.2 Ang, 3.93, 4.06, 4.02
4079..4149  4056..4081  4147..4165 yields 2.3 Ang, 3.9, 4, 3.95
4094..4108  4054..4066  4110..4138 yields 2.1 Ang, 4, 3.91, 3.94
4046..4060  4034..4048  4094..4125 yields -1.1 Ang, 3.84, 3.56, 3.79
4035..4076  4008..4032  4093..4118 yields -1.9 Ang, 3.98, 3.48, 3.77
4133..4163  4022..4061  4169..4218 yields 0.0 Ang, 4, 4.01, 4.01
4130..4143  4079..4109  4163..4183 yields -0.6 Ang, 3.67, 4.03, 3.87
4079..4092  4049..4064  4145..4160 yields 0.0 Ang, 4.05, 3.96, 4.02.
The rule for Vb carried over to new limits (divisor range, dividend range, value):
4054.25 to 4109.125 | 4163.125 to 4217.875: 1.06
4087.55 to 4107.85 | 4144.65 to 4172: 1.13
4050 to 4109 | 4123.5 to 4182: 1.06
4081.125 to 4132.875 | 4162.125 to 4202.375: 1.06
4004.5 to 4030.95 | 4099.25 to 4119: 0.86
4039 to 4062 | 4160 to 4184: 1.01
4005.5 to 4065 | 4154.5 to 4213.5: 1.01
